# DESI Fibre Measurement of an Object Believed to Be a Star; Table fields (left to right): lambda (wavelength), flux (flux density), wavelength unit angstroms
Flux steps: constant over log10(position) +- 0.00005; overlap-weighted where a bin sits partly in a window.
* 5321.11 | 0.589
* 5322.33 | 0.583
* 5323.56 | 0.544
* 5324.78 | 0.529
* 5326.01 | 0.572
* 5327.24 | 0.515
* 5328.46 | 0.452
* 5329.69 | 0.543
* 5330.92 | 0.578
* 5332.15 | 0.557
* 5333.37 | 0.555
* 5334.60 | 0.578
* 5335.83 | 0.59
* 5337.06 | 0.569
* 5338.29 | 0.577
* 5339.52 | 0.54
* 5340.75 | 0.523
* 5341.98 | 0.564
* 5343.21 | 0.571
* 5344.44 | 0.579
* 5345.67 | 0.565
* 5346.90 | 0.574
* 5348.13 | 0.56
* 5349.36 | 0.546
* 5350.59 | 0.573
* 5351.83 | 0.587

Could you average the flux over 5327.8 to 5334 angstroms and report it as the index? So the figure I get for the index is 0.537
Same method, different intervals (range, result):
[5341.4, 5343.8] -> 0.568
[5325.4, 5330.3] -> 0.52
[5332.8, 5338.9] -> 0.573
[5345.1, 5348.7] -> 0.567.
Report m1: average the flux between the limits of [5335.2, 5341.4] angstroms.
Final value 0.559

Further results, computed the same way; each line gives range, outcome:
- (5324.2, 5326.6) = 0.55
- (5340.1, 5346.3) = 0.56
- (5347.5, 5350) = 0.554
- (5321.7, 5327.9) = 0.548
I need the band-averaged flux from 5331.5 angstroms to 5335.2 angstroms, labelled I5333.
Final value 0.564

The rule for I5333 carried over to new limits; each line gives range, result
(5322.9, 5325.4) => 0.537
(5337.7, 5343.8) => 0.555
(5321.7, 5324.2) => 0.565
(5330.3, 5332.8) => 0.568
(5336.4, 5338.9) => 0.573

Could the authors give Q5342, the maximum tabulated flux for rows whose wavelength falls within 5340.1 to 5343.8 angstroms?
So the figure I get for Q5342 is 0.571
